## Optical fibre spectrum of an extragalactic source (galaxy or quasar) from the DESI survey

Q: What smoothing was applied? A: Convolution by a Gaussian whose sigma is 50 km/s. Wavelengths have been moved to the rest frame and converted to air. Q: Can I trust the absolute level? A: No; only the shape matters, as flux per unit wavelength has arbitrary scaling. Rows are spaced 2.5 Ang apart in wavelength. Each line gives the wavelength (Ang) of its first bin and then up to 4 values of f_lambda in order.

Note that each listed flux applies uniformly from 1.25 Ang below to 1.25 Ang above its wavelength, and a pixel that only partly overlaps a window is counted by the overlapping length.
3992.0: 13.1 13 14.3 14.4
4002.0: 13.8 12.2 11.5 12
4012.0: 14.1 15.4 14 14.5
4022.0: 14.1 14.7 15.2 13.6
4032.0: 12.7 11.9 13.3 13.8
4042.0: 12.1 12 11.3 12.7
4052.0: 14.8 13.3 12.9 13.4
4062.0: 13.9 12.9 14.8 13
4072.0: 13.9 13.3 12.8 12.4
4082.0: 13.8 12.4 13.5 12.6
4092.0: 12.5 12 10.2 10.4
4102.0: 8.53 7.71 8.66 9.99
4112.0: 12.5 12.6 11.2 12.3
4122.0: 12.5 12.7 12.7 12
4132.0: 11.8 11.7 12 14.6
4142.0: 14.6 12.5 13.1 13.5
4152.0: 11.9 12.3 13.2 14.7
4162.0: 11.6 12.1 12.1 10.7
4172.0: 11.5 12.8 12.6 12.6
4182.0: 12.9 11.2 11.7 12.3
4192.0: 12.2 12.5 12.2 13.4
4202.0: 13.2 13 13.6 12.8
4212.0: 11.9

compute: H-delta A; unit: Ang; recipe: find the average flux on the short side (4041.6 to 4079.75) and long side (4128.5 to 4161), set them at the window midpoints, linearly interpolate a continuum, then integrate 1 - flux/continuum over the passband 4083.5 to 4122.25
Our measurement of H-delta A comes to 5.5 Ang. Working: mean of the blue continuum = 13.1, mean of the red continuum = 12.9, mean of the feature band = 11.2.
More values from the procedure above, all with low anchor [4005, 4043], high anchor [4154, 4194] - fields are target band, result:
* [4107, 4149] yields 1.1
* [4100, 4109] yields 3.0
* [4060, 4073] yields -0.5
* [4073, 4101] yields 1.4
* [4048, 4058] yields -0.1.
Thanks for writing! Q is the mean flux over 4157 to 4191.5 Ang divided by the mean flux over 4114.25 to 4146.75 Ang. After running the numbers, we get 0.97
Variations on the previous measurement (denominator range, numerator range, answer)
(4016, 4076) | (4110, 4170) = 0.93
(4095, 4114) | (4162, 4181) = 1.21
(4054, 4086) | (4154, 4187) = 0.93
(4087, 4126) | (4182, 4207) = 1.12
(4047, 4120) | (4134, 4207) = 1.03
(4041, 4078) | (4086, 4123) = 0.85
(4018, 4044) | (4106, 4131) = 0.87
